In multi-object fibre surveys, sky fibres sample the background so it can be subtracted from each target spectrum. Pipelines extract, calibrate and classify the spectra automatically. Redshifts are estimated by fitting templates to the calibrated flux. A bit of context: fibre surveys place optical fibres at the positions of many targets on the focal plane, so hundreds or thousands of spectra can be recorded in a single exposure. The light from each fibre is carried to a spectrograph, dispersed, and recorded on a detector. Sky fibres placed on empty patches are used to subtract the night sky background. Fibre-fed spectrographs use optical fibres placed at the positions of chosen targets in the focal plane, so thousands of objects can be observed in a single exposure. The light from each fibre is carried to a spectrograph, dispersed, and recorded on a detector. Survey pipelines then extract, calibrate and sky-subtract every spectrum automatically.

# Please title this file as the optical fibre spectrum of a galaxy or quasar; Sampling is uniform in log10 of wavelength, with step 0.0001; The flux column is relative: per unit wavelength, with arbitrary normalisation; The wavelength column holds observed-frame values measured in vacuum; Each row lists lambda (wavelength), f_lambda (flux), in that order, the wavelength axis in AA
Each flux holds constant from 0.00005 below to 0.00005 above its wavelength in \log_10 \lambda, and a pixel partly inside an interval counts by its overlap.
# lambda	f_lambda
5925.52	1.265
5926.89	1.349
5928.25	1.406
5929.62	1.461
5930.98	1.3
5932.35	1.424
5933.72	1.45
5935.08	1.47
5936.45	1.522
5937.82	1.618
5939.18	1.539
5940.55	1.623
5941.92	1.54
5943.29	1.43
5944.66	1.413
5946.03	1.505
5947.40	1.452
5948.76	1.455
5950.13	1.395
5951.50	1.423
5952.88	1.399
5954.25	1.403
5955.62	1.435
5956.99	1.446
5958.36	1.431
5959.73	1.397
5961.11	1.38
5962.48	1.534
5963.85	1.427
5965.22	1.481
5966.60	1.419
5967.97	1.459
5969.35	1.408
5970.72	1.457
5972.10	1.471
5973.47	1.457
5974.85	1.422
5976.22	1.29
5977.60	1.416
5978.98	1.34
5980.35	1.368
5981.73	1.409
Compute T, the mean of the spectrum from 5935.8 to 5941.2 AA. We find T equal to 1.58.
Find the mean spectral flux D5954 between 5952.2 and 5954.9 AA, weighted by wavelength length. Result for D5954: 1.4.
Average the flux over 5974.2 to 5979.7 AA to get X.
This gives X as 1.37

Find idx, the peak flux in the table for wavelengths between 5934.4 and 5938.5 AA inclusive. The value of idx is 1.618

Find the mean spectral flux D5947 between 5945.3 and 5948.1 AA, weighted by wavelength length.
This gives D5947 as 1.48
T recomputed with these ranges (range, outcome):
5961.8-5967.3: 1.47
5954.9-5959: 1.44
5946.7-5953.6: 1.42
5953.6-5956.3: 1.42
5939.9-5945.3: 1.5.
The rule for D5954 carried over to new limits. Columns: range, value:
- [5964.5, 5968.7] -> 1.45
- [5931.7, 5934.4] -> 1.44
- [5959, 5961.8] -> 1.39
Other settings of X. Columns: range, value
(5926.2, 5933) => 1.39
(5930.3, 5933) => 1.36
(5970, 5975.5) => 1.45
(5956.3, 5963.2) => 1.44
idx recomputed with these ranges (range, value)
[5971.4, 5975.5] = 1.471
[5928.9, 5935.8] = 1.47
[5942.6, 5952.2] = 1.505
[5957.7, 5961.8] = 1.431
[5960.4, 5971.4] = 1.534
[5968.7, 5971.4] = 1.457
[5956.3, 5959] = 1.446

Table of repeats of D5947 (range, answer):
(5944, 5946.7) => 1.46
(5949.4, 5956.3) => 1.41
